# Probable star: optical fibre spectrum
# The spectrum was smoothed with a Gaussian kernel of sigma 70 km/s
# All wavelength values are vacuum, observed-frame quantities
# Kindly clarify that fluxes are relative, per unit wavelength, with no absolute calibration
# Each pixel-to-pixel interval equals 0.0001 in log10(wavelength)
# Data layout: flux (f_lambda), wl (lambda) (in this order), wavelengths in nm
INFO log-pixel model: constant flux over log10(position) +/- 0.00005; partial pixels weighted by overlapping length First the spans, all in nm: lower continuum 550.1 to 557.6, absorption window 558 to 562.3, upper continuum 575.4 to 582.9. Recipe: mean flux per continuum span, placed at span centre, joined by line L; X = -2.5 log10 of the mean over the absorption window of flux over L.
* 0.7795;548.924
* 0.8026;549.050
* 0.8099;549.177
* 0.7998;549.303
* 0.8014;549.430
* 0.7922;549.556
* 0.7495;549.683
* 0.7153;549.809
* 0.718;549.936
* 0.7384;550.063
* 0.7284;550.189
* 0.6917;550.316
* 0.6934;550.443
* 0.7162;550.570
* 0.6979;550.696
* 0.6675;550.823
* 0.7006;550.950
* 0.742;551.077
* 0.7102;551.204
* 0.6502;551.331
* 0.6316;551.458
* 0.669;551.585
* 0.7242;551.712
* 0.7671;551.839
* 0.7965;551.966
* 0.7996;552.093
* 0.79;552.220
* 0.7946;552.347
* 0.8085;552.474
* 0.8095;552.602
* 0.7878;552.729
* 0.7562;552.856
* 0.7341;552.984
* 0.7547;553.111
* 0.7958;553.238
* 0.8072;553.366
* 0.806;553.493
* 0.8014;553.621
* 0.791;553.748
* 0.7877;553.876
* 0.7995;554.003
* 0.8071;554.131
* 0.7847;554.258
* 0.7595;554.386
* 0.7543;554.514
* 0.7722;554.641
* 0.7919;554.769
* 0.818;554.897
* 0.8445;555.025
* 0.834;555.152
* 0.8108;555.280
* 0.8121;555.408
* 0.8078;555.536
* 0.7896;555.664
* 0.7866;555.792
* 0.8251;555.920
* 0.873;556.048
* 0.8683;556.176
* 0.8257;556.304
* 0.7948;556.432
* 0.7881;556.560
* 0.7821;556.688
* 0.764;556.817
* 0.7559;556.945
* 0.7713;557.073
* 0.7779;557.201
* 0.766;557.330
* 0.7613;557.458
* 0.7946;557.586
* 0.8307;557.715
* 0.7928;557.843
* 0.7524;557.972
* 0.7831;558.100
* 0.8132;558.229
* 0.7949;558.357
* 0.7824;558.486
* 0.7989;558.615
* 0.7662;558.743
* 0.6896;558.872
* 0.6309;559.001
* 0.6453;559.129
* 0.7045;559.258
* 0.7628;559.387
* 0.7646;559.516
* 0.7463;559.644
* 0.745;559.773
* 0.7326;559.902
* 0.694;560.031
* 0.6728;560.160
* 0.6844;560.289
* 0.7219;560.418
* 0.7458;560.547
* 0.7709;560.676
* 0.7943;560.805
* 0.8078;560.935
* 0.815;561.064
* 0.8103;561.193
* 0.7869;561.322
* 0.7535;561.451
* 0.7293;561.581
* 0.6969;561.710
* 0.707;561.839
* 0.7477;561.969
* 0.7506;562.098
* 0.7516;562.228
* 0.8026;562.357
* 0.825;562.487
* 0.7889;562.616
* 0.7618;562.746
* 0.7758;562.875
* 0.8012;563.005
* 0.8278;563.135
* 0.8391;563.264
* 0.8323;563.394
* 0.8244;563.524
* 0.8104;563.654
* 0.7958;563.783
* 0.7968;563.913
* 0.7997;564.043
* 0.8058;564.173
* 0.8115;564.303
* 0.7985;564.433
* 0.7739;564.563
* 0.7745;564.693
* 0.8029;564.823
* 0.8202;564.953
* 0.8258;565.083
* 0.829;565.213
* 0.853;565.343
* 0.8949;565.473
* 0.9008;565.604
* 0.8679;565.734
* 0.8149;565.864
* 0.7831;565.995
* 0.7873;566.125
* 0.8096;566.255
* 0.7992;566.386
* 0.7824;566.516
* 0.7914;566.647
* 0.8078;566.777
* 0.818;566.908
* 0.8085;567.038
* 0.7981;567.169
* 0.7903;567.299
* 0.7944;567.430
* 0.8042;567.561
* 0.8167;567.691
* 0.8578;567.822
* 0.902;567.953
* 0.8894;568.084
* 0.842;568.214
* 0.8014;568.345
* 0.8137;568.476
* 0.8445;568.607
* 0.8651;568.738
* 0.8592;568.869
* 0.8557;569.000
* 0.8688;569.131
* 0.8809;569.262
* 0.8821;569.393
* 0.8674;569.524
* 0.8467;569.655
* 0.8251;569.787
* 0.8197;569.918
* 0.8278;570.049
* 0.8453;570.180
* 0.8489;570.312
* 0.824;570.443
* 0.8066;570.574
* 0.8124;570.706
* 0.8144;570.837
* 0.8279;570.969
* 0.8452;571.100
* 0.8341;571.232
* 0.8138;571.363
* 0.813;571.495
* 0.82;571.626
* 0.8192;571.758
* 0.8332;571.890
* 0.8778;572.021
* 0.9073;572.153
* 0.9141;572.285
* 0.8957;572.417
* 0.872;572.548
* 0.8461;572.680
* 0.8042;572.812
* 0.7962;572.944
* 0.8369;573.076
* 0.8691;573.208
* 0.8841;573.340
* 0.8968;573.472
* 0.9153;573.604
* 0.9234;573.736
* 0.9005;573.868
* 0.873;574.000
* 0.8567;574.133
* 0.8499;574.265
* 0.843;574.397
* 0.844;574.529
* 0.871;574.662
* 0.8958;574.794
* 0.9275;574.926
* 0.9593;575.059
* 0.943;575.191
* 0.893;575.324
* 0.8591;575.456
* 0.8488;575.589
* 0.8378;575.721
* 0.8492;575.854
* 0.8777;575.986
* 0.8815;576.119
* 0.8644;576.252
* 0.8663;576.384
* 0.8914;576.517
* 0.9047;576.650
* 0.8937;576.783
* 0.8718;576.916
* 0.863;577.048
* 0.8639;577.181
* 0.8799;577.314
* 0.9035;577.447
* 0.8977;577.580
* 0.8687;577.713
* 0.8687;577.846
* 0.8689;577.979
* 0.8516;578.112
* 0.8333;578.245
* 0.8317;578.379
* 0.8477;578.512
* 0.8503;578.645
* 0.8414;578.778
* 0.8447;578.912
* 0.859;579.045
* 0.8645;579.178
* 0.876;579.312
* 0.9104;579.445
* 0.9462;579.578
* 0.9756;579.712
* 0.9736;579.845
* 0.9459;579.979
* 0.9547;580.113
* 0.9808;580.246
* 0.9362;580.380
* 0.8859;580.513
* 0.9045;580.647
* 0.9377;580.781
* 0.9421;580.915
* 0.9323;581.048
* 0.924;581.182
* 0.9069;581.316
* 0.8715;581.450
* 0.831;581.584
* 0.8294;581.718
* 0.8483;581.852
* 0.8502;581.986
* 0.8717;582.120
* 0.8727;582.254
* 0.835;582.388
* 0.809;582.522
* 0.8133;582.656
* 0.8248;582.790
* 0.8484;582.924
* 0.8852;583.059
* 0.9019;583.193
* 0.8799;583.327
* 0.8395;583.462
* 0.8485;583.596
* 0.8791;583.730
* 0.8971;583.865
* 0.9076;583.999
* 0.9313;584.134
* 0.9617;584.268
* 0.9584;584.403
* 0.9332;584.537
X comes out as 0.07 mag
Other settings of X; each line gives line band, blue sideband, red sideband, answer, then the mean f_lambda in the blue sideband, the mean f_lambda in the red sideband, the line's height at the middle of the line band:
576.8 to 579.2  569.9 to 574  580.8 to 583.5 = 0.00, 0.851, 0.867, 0.861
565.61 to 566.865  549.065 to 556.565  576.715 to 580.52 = 0.03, 0.771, 0.89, 0.833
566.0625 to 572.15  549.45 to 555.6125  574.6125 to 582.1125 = 0.01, 0.761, 0.888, 0.843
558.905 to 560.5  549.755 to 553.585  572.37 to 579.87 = 0.11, 0.74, 0.876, 0.785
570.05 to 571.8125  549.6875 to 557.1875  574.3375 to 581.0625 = 0.04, 0.769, 0.889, 0.856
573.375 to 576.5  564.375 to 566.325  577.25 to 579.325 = -0.04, 0.822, 0.861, 0.851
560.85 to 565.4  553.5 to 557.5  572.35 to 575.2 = 0.05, 0.797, 0.876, 0.83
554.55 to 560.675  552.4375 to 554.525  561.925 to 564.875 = 0.02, 0.785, 0.796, 0.79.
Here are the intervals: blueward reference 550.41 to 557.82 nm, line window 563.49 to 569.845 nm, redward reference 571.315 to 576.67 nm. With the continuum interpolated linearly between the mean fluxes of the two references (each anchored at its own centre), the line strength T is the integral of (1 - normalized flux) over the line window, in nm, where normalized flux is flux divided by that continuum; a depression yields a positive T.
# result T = 0.07 nm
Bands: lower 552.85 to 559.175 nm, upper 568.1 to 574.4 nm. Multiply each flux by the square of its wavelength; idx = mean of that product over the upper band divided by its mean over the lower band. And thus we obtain 1.14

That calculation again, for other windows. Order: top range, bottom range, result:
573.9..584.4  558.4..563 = 1.26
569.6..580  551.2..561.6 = 1.20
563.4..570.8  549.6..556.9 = 1.13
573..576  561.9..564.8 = 1.15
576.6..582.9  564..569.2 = 1.12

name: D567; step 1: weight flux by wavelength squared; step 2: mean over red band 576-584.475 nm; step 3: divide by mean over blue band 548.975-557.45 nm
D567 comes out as 1.3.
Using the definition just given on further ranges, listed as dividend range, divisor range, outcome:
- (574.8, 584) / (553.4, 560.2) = 1.23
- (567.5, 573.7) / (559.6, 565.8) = 1.11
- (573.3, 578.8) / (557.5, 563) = 1.23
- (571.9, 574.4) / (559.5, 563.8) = 1.18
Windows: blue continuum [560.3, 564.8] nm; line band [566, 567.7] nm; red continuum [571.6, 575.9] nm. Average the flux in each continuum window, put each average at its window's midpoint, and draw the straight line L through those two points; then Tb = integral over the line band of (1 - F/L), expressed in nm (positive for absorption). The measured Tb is 0.04 nm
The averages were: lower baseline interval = 0.782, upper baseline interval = 0.872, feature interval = 0.8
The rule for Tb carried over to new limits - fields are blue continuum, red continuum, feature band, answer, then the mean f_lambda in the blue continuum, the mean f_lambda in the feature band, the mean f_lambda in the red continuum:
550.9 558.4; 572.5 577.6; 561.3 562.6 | 0.096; 0.782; 0.755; 0.876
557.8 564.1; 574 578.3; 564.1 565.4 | -0.029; 0.764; 0.809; 0.876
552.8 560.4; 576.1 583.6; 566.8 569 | -0.014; 0.775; 0.832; 0.881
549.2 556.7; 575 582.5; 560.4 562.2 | 0.105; 0.771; 0.76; 0.886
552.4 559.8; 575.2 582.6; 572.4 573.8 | -0.015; 0.782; 0.867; 0.883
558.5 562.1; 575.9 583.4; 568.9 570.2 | -0.073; 0.739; 0.853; 0.882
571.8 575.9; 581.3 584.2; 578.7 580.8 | -0.116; 0.875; 0.914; 0.862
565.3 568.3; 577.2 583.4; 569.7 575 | -0.024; 0.826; 0.853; 0.883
